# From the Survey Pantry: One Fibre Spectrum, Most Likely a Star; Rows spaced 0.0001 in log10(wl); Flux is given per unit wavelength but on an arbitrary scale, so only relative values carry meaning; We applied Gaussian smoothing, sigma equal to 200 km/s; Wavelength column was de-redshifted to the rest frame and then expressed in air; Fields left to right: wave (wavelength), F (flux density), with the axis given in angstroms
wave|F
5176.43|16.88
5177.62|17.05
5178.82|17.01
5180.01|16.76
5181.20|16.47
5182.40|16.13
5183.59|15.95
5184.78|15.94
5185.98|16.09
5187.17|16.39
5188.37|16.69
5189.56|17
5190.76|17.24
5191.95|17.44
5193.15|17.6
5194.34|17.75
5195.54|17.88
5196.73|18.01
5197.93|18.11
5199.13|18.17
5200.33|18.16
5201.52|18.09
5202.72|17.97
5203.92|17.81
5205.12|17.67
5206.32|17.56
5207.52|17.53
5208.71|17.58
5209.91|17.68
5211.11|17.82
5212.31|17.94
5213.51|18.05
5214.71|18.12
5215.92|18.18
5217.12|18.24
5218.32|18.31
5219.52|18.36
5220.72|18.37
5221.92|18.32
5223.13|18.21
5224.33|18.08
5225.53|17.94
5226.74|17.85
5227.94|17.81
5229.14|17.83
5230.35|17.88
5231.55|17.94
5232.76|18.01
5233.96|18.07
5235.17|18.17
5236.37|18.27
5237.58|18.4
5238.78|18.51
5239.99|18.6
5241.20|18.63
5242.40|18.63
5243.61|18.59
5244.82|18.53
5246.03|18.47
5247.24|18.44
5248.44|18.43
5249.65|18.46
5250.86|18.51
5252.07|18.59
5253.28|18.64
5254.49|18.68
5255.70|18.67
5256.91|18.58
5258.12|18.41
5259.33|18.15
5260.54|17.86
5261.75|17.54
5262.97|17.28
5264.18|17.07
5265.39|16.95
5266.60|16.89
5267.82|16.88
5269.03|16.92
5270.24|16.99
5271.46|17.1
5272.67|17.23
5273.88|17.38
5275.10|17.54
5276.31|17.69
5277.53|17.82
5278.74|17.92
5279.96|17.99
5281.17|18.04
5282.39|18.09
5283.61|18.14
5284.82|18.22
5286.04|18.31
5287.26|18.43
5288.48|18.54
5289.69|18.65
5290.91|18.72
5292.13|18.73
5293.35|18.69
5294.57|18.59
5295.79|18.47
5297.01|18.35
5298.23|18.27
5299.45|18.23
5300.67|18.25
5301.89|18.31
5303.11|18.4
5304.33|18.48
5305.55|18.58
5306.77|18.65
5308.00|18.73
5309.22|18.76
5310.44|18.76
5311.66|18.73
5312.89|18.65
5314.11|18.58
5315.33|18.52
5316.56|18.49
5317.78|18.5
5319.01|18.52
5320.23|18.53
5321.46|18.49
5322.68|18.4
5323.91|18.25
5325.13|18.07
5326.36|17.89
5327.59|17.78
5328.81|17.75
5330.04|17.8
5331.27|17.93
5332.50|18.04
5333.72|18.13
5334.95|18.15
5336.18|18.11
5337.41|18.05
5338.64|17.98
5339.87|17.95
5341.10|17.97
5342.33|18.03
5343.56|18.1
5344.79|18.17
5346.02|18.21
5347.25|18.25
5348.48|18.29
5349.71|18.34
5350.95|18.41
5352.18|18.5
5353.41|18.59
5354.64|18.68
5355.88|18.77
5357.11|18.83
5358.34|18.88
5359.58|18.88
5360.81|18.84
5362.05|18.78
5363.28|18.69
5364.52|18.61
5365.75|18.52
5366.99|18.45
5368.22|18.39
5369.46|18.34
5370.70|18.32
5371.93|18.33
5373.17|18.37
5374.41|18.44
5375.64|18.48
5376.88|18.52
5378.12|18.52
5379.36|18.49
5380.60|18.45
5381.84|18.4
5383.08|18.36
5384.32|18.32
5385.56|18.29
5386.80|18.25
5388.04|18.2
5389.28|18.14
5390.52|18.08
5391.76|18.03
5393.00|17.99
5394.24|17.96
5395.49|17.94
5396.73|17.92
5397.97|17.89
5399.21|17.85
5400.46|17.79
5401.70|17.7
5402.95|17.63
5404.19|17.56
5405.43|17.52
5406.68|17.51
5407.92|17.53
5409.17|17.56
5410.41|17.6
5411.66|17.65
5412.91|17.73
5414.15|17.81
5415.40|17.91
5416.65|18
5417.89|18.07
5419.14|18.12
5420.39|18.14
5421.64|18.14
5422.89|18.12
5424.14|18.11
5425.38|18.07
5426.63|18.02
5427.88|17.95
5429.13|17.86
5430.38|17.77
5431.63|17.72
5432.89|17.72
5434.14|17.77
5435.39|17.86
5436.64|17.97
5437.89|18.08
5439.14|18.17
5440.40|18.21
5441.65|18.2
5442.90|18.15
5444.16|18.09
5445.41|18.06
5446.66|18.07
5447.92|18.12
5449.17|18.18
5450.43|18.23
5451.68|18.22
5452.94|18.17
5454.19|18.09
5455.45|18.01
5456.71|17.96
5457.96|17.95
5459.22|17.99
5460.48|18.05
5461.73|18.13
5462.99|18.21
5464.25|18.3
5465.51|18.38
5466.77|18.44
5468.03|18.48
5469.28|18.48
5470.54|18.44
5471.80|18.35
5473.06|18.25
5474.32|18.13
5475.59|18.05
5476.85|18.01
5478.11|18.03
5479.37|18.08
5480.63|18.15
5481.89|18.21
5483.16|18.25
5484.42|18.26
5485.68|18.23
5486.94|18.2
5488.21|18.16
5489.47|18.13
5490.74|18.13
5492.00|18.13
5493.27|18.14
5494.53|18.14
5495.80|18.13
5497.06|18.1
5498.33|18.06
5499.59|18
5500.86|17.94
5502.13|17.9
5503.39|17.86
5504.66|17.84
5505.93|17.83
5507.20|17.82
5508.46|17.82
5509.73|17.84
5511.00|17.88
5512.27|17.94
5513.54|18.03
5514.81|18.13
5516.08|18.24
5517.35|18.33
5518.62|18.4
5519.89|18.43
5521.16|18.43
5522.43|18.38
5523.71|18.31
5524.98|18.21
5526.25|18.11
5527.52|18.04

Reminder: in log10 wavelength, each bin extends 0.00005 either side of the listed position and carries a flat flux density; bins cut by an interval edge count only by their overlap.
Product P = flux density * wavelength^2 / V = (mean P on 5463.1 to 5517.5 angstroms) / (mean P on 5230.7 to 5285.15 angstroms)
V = 1.10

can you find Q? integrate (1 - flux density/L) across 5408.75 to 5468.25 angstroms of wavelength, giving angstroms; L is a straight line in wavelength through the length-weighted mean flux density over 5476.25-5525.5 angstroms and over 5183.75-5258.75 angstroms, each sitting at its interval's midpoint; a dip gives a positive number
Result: 0.16 angstroms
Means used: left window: 18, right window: 18.1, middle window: 18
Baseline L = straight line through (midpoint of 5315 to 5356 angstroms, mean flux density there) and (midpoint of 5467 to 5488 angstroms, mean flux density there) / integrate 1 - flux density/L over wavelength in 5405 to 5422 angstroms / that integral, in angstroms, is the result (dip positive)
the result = 0.39 angstroms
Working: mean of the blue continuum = 18.2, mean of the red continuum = 18.2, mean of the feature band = 17.8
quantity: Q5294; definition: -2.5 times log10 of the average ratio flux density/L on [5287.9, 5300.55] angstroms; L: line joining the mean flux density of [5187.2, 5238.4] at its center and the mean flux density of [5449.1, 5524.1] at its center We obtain -0.03 mag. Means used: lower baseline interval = 17.9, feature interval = 18.5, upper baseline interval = 18.1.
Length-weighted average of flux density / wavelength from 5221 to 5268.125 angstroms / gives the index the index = 18.1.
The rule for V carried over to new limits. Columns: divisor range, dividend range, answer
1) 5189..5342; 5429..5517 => 1.08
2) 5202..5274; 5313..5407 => 1.06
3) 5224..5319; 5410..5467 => 1.06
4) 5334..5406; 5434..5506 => 1.03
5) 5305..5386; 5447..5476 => 1.03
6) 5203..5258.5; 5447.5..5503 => 1.09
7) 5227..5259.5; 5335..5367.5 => 1.04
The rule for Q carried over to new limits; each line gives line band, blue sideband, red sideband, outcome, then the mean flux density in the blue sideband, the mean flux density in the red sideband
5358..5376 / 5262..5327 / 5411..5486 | -0.44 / 18.1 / 18.1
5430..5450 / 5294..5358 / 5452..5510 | 0.18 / 18.3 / 18.1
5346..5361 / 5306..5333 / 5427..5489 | -0.23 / 18.4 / 18.1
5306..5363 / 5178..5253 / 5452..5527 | -1.28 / 17.8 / 18.1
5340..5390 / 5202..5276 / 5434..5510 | -1.04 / 18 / 18.1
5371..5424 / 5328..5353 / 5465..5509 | 0.25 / 18.1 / 18.1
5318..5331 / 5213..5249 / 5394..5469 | -0.02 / 18.2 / 18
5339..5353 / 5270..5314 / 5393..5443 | -0.09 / 18.2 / 17.9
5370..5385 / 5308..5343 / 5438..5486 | -0.16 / 18.3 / 18.2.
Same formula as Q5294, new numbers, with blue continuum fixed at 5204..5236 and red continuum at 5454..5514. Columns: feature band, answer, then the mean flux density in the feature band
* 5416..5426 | -0.002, 18.1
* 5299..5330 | -0.023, 18.4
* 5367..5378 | -0.022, 18.4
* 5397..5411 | 0.024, 17.7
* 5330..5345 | 0.000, 18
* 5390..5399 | 0.005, 18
